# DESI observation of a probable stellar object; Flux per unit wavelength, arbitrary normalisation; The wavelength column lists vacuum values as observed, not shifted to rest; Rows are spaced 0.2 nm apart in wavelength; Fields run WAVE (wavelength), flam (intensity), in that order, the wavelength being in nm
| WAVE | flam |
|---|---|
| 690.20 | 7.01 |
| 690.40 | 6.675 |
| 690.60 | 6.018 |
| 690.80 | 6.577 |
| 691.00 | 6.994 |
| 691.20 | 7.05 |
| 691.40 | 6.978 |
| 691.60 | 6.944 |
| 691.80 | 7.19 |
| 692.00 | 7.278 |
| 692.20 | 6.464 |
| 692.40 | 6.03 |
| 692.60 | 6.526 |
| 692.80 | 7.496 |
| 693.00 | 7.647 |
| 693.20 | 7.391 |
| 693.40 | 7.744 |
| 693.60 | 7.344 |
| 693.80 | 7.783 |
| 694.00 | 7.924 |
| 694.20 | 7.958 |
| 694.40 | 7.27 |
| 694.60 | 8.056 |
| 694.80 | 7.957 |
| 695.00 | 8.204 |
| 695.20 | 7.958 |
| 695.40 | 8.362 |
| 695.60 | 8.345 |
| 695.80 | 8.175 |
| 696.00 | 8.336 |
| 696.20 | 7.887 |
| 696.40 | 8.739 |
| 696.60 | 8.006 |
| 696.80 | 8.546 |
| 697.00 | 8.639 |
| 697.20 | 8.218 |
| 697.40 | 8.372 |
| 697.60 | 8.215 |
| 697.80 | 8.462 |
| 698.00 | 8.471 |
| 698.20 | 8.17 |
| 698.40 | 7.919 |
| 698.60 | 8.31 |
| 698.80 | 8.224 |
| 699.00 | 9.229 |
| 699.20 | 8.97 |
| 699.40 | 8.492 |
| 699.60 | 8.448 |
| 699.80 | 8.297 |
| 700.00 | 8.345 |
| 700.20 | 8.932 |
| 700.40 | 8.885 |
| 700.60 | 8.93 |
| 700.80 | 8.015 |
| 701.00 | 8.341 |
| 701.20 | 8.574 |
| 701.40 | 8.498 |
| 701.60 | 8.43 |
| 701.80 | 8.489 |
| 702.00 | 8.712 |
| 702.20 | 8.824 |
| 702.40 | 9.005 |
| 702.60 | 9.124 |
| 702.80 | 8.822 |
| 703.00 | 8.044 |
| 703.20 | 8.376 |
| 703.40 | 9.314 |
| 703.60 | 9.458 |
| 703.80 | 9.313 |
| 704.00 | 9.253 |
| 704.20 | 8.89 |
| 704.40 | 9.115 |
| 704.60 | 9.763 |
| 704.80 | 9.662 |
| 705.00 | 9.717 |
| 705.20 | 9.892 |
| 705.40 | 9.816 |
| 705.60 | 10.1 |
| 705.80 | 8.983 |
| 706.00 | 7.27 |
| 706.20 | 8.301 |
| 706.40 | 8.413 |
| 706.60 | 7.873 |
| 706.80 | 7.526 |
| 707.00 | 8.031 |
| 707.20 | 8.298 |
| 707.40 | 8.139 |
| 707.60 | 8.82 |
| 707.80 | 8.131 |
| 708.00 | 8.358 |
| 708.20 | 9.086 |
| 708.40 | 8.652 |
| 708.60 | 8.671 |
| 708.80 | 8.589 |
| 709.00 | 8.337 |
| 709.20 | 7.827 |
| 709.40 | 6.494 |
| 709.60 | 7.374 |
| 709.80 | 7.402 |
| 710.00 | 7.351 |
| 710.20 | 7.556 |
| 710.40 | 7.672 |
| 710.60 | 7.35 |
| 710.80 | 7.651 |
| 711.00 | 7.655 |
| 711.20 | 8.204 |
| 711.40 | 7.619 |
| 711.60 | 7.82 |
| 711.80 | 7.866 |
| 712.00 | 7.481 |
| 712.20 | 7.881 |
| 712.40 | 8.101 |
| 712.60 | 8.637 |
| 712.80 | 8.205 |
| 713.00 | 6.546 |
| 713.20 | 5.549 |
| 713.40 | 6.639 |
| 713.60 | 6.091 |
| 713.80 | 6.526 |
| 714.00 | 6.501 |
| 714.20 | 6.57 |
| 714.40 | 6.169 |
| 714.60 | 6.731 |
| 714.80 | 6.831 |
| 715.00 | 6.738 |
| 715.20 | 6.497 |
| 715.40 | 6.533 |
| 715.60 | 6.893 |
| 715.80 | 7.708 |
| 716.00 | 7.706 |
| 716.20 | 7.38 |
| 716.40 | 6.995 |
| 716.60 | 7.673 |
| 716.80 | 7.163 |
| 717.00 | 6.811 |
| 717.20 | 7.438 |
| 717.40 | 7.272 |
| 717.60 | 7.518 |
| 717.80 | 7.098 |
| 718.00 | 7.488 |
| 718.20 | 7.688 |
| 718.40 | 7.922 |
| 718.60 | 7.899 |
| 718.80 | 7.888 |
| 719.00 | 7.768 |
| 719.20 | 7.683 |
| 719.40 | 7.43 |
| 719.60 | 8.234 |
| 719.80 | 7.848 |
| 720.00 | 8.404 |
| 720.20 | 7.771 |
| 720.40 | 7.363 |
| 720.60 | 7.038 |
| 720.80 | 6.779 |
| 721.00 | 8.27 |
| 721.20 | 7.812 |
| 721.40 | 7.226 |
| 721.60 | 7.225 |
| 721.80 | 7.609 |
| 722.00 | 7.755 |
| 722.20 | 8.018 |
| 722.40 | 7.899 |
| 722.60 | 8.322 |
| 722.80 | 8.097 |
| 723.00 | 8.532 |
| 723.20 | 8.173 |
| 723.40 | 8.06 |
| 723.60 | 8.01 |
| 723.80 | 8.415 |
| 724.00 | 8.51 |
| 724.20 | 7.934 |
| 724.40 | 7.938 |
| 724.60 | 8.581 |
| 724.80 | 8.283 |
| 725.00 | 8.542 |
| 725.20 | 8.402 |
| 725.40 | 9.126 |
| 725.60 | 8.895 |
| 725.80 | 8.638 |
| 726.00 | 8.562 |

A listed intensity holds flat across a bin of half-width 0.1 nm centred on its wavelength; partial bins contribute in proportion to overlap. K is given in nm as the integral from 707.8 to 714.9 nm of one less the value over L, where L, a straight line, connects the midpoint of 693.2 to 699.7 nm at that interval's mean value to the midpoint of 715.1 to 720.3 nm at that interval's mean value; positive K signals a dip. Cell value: 0.19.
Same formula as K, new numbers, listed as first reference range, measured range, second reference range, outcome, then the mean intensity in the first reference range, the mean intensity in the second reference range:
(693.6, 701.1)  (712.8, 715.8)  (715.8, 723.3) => 0.47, 8.29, 7.65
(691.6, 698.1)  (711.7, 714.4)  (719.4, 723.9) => 0.26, 7.83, 7.85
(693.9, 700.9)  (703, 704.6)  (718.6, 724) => -0.17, 8.32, 7.85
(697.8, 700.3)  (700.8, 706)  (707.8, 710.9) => -0.49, 8.48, 7.9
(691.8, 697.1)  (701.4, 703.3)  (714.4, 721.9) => -0.25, 7.76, 7.4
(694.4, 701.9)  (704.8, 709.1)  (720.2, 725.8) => -0.20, 8.38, 8.04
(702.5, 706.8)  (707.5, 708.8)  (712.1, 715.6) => -0.07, 8.99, 6.87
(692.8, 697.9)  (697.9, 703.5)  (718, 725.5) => -0.38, 8.05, 7.95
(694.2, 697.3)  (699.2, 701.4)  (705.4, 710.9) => -0.11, 8.17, 8.12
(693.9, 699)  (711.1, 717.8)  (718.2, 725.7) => 0.74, 8.21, 7.99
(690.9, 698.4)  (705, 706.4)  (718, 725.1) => -0.22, 7.76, 7.91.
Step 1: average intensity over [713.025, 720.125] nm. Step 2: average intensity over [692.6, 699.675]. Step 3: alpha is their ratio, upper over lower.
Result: 0.88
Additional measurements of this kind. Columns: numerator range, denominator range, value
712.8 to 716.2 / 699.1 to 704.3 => 0.77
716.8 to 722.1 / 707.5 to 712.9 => 0.95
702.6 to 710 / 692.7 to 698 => 1.07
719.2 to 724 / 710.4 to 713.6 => 1.05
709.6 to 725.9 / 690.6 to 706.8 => 0.92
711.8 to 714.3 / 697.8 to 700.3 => 0.84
